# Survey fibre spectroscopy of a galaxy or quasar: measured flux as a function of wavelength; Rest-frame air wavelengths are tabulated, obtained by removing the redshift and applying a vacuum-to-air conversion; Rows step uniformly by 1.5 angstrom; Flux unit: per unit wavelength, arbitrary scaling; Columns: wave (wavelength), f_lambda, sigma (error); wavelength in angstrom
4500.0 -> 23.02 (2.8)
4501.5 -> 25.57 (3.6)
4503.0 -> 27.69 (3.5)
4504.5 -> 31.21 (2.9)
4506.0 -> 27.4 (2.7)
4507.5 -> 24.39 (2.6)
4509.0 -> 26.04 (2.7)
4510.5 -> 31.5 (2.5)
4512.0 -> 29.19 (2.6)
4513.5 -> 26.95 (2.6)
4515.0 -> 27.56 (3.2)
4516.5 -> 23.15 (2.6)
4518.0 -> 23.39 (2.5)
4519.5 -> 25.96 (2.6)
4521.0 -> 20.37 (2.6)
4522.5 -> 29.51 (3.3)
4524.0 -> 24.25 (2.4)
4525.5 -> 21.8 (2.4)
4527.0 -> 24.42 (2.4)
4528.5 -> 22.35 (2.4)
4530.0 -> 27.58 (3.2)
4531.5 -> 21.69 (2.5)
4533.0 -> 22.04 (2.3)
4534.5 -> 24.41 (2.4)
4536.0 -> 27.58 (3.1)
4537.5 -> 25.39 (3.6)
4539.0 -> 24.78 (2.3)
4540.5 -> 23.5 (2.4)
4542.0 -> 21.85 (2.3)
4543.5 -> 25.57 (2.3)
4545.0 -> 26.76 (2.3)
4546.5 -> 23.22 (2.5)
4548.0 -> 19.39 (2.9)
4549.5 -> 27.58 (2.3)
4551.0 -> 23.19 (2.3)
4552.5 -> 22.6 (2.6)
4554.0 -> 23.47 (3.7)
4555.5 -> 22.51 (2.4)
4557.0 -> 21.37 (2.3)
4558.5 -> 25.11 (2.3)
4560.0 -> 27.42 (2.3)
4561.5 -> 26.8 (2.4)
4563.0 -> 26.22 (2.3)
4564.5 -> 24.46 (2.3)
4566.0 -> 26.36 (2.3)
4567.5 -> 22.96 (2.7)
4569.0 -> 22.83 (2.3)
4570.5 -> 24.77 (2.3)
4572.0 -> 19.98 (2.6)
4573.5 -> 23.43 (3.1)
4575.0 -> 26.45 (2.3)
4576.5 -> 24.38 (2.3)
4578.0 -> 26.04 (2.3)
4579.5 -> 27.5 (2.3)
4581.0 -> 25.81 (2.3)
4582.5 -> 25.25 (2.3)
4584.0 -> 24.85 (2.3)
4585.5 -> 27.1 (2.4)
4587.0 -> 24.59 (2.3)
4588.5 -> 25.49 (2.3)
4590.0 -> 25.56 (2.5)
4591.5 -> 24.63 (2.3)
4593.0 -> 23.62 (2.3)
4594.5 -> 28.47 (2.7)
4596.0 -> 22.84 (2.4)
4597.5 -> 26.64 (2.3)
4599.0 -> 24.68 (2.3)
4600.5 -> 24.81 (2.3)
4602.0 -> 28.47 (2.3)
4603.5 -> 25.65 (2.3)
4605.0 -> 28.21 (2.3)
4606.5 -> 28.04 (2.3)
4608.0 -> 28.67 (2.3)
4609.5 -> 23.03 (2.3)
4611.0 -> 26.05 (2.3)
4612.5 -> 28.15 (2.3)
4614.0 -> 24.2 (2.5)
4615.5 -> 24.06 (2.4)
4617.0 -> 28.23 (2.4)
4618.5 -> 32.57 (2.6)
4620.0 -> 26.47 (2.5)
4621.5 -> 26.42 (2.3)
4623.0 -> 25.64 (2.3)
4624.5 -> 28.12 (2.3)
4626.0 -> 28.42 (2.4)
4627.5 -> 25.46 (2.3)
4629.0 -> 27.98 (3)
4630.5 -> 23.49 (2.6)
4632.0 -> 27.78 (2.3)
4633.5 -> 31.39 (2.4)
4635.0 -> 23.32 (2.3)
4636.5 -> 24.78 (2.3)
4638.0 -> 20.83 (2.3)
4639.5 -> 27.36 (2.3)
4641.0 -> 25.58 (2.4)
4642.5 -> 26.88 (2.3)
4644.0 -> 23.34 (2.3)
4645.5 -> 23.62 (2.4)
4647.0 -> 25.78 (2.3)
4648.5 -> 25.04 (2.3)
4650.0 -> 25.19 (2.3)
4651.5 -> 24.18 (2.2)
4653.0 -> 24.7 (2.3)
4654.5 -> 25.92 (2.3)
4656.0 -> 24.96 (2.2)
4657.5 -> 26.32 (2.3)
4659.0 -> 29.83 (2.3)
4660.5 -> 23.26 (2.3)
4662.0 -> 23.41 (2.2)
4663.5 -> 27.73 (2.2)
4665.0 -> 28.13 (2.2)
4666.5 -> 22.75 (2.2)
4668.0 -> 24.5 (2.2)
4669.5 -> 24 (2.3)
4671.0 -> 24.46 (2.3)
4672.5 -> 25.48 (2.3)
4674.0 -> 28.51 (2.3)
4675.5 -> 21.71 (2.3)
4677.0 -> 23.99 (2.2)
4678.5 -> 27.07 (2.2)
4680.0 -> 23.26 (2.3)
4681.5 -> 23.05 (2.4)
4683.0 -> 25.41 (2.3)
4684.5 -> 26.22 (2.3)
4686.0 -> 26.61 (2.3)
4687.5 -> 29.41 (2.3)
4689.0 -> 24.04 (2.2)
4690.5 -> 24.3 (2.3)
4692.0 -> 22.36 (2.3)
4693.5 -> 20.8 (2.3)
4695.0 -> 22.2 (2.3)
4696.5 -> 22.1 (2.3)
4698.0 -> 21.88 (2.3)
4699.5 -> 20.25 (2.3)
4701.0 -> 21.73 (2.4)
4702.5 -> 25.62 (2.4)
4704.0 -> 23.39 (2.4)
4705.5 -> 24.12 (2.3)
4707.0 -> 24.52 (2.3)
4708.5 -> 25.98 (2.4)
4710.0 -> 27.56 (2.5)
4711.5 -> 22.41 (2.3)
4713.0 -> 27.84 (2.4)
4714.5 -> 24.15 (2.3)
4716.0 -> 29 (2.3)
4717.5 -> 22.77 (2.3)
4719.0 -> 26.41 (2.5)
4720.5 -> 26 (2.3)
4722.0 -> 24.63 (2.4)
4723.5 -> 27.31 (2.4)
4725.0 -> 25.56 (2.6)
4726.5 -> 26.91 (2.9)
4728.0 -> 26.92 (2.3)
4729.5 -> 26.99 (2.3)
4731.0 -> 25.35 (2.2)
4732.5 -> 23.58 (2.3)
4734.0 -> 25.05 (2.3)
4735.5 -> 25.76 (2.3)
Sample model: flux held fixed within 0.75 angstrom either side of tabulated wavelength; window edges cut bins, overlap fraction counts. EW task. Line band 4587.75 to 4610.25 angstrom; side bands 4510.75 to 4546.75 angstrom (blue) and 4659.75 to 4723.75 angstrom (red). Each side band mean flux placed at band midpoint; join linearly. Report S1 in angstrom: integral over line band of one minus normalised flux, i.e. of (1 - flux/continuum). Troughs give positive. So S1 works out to -1.1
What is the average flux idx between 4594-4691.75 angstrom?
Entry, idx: 25.8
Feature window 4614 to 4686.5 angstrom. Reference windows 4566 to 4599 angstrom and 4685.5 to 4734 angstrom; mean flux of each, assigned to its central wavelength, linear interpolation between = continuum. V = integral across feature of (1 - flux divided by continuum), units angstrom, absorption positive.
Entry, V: -2.4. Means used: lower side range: 24.9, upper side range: 24.8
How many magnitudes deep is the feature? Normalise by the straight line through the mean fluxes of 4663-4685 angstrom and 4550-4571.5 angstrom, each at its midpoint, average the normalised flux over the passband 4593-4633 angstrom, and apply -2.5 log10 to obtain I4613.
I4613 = -0.084 mag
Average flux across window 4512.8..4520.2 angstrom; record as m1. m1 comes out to 25.4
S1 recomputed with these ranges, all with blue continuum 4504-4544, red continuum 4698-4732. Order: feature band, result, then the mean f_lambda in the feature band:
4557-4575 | 0.5 angstrom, 24.5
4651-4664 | -0.2 angstrom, 25.6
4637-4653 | 0.3 angstrom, 24.8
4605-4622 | -1.2 angstrom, 27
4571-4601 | 0.2 angstrom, 25.1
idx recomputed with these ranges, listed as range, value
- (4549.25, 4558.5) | 23.4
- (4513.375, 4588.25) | 24.5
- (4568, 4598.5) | 25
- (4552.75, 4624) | 25.5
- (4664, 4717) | 24.5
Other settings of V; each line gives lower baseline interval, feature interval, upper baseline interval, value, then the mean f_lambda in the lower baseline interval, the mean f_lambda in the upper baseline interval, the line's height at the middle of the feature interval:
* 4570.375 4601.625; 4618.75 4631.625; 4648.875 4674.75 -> -0.7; 25.1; 25.5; 25.3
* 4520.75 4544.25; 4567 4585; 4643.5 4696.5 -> -0.1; 24.3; 24.9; 24.5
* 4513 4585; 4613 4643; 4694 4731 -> -2.2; 24.5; 24.8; 24.6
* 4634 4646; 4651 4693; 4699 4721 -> -0.8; 24.6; 24.8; 24.7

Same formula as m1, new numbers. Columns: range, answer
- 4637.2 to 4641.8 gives 24.6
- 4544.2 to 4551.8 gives 24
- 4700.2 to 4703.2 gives 23.6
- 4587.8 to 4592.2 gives 25.2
